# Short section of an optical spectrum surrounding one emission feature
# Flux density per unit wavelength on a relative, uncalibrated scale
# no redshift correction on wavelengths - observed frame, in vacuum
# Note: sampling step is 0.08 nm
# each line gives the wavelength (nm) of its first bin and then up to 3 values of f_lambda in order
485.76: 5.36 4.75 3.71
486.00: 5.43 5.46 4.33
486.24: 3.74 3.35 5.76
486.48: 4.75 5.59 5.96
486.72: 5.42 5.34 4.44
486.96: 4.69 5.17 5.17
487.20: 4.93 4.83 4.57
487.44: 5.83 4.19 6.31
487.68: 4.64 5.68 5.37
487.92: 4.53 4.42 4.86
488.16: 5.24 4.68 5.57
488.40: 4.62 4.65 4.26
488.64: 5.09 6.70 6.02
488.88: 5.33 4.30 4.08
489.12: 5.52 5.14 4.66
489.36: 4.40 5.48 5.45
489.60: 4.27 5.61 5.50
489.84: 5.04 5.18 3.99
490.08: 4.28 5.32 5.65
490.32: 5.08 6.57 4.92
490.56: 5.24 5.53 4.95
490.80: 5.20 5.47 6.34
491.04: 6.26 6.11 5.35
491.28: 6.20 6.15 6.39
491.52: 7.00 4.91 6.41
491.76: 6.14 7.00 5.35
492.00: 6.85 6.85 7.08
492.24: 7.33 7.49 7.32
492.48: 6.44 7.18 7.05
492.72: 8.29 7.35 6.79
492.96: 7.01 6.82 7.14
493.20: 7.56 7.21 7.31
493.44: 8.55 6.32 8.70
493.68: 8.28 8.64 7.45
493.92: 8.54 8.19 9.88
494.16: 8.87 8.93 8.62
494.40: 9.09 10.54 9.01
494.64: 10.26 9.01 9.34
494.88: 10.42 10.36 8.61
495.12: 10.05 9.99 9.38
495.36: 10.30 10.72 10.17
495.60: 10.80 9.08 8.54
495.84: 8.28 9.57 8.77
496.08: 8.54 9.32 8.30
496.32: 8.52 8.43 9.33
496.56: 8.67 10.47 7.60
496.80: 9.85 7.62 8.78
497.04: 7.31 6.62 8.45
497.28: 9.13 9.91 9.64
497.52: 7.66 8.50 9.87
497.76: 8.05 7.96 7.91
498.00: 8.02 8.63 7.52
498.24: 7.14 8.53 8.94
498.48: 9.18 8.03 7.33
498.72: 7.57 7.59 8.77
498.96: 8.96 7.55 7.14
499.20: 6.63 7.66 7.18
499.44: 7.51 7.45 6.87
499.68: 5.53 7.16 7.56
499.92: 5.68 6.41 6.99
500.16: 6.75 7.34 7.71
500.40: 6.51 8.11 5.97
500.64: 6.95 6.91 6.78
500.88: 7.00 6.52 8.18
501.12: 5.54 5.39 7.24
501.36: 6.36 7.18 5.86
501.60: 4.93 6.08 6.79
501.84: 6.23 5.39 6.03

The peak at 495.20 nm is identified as Mg II 2798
